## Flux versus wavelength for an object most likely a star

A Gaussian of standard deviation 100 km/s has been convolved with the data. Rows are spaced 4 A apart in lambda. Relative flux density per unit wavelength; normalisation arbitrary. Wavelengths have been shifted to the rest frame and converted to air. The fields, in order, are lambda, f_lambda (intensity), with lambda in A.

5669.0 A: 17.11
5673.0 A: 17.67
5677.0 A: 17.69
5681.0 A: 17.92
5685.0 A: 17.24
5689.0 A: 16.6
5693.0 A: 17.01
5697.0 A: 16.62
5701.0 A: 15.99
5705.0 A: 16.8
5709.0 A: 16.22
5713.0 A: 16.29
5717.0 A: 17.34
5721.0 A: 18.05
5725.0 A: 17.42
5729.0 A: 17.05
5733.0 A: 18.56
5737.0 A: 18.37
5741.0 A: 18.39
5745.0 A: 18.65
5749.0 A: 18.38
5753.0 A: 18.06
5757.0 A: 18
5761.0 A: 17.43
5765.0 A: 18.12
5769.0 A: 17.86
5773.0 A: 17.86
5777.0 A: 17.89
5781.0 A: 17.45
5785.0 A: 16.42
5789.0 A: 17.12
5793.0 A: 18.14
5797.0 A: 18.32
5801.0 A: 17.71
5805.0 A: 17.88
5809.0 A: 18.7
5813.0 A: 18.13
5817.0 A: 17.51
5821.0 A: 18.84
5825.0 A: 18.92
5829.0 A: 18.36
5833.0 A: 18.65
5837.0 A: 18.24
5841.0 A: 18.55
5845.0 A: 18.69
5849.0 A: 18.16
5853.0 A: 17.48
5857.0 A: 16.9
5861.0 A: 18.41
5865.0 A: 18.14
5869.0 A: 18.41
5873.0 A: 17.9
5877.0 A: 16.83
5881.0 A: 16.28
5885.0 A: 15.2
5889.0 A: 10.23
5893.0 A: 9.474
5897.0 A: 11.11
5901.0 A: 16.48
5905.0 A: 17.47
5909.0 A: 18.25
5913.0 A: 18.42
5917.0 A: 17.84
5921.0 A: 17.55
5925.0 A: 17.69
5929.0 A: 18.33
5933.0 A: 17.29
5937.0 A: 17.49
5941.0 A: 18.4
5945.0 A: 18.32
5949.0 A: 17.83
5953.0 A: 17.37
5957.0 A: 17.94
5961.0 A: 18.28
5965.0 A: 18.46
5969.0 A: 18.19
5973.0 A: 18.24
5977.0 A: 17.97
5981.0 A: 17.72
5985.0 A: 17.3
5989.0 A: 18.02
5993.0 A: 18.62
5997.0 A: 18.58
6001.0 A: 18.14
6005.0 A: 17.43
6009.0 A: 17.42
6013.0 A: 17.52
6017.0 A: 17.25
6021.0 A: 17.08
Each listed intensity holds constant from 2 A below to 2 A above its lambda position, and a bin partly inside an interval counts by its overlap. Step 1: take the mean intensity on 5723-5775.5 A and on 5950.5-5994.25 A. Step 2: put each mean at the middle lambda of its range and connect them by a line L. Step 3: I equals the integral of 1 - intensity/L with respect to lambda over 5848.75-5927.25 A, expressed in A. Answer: 7.08 A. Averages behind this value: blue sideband 18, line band 16.4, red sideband 18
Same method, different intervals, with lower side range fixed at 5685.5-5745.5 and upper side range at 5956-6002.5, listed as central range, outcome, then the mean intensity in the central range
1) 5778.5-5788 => 0.3 A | 17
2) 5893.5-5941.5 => 2.7 A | 16.9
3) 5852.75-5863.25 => 0.1 A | 17.6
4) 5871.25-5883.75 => 0.6 A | 16.9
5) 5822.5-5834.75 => -0.7 A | 18.7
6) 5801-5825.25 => -0.9 A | 18.2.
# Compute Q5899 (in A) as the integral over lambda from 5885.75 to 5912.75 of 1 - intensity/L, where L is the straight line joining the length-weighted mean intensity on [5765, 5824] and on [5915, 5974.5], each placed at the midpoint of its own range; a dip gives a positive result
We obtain 5.6 A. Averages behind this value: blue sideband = 17.9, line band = 14.2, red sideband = 17.9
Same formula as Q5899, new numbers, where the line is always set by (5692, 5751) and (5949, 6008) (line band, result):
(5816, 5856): -1.5 A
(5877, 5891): 2.7 A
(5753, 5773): -0.4 A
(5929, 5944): 0.0 A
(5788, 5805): -0.3 A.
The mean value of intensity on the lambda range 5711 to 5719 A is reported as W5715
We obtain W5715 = 16.8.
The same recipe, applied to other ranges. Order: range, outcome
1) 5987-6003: 18.3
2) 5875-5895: 13.6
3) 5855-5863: 17.7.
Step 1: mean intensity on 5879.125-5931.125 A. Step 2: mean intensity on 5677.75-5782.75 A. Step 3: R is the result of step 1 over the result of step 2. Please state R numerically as 0.9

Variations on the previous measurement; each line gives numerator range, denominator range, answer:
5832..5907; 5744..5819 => 0.92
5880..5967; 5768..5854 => 0.92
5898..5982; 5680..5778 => 1.02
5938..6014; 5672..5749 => 1.03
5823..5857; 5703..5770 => 1.03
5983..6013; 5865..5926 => 1.12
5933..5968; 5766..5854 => 1.00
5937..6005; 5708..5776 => 1.01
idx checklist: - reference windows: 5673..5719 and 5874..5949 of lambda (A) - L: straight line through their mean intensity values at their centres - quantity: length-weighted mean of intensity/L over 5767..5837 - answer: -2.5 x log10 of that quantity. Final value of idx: -0.09 mag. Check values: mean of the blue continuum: 16.9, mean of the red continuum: 16.3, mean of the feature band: 18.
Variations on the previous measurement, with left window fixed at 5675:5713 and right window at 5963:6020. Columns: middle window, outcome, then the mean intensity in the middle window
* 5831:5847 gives -0.07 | 18.5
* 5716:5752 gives -0.06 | 18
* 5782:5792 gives 0.01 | 17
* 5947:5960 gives 0.00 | 17.8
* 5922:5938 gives 0.00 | 17.7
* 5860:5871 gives -0.05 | 18.3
